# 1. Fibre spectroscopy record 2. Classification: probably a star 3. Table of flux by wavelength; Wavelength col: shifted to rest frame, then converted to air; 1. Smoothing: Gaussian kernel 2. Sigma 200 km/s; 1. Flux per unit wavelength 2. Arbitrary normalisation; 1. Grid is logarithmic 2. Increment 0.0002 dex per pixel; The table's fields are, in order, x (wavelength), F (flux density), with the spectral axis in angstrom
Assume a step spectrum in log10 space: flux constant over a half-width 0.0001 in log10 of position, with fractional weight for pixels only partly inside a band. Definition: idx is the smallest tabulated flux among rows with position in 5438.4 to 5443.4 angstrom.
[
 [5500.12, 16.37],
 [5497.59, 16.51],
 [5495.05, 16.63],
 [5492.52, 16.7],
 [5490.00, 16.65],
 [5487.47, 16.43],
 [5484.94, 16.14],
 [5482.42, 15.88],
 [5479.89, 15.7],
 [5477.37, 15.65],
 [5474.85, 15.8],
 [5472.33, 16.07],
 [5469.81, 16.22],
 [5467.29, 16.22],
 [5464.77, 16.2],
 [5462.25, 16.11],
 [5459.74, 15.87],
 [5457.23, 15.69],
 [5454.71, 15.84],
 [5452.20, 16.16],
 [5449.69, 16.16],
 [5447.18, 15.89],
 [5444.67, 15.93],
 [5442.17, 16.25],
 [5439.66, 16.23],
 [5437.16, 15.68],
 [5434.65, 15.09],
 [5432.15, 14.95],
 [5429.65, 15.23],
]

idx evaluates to 16.23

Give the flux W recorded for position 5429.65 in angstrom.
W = 15.23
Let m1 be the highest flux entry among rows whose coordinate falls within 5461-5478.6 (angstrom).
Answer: 16.22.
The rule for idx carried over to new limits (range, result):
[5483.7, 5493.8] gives 16.14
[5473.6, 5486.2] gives 15.65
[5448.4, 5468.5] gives 15.69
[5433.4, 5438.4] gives 15.09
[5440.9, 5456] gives 15.84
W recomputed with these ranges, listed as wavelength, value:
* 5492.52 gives 16.7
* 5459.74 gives 15.87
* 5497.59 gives 16.51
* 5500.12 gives 16.37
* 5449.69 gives 16.16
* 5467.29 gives 16.22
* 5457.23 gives 15.69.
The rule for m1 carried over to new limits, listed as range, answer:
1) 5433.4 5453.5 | 16.25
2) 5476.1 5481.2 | 15.7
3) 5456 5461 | 15.87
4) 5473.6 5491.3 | 16.65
